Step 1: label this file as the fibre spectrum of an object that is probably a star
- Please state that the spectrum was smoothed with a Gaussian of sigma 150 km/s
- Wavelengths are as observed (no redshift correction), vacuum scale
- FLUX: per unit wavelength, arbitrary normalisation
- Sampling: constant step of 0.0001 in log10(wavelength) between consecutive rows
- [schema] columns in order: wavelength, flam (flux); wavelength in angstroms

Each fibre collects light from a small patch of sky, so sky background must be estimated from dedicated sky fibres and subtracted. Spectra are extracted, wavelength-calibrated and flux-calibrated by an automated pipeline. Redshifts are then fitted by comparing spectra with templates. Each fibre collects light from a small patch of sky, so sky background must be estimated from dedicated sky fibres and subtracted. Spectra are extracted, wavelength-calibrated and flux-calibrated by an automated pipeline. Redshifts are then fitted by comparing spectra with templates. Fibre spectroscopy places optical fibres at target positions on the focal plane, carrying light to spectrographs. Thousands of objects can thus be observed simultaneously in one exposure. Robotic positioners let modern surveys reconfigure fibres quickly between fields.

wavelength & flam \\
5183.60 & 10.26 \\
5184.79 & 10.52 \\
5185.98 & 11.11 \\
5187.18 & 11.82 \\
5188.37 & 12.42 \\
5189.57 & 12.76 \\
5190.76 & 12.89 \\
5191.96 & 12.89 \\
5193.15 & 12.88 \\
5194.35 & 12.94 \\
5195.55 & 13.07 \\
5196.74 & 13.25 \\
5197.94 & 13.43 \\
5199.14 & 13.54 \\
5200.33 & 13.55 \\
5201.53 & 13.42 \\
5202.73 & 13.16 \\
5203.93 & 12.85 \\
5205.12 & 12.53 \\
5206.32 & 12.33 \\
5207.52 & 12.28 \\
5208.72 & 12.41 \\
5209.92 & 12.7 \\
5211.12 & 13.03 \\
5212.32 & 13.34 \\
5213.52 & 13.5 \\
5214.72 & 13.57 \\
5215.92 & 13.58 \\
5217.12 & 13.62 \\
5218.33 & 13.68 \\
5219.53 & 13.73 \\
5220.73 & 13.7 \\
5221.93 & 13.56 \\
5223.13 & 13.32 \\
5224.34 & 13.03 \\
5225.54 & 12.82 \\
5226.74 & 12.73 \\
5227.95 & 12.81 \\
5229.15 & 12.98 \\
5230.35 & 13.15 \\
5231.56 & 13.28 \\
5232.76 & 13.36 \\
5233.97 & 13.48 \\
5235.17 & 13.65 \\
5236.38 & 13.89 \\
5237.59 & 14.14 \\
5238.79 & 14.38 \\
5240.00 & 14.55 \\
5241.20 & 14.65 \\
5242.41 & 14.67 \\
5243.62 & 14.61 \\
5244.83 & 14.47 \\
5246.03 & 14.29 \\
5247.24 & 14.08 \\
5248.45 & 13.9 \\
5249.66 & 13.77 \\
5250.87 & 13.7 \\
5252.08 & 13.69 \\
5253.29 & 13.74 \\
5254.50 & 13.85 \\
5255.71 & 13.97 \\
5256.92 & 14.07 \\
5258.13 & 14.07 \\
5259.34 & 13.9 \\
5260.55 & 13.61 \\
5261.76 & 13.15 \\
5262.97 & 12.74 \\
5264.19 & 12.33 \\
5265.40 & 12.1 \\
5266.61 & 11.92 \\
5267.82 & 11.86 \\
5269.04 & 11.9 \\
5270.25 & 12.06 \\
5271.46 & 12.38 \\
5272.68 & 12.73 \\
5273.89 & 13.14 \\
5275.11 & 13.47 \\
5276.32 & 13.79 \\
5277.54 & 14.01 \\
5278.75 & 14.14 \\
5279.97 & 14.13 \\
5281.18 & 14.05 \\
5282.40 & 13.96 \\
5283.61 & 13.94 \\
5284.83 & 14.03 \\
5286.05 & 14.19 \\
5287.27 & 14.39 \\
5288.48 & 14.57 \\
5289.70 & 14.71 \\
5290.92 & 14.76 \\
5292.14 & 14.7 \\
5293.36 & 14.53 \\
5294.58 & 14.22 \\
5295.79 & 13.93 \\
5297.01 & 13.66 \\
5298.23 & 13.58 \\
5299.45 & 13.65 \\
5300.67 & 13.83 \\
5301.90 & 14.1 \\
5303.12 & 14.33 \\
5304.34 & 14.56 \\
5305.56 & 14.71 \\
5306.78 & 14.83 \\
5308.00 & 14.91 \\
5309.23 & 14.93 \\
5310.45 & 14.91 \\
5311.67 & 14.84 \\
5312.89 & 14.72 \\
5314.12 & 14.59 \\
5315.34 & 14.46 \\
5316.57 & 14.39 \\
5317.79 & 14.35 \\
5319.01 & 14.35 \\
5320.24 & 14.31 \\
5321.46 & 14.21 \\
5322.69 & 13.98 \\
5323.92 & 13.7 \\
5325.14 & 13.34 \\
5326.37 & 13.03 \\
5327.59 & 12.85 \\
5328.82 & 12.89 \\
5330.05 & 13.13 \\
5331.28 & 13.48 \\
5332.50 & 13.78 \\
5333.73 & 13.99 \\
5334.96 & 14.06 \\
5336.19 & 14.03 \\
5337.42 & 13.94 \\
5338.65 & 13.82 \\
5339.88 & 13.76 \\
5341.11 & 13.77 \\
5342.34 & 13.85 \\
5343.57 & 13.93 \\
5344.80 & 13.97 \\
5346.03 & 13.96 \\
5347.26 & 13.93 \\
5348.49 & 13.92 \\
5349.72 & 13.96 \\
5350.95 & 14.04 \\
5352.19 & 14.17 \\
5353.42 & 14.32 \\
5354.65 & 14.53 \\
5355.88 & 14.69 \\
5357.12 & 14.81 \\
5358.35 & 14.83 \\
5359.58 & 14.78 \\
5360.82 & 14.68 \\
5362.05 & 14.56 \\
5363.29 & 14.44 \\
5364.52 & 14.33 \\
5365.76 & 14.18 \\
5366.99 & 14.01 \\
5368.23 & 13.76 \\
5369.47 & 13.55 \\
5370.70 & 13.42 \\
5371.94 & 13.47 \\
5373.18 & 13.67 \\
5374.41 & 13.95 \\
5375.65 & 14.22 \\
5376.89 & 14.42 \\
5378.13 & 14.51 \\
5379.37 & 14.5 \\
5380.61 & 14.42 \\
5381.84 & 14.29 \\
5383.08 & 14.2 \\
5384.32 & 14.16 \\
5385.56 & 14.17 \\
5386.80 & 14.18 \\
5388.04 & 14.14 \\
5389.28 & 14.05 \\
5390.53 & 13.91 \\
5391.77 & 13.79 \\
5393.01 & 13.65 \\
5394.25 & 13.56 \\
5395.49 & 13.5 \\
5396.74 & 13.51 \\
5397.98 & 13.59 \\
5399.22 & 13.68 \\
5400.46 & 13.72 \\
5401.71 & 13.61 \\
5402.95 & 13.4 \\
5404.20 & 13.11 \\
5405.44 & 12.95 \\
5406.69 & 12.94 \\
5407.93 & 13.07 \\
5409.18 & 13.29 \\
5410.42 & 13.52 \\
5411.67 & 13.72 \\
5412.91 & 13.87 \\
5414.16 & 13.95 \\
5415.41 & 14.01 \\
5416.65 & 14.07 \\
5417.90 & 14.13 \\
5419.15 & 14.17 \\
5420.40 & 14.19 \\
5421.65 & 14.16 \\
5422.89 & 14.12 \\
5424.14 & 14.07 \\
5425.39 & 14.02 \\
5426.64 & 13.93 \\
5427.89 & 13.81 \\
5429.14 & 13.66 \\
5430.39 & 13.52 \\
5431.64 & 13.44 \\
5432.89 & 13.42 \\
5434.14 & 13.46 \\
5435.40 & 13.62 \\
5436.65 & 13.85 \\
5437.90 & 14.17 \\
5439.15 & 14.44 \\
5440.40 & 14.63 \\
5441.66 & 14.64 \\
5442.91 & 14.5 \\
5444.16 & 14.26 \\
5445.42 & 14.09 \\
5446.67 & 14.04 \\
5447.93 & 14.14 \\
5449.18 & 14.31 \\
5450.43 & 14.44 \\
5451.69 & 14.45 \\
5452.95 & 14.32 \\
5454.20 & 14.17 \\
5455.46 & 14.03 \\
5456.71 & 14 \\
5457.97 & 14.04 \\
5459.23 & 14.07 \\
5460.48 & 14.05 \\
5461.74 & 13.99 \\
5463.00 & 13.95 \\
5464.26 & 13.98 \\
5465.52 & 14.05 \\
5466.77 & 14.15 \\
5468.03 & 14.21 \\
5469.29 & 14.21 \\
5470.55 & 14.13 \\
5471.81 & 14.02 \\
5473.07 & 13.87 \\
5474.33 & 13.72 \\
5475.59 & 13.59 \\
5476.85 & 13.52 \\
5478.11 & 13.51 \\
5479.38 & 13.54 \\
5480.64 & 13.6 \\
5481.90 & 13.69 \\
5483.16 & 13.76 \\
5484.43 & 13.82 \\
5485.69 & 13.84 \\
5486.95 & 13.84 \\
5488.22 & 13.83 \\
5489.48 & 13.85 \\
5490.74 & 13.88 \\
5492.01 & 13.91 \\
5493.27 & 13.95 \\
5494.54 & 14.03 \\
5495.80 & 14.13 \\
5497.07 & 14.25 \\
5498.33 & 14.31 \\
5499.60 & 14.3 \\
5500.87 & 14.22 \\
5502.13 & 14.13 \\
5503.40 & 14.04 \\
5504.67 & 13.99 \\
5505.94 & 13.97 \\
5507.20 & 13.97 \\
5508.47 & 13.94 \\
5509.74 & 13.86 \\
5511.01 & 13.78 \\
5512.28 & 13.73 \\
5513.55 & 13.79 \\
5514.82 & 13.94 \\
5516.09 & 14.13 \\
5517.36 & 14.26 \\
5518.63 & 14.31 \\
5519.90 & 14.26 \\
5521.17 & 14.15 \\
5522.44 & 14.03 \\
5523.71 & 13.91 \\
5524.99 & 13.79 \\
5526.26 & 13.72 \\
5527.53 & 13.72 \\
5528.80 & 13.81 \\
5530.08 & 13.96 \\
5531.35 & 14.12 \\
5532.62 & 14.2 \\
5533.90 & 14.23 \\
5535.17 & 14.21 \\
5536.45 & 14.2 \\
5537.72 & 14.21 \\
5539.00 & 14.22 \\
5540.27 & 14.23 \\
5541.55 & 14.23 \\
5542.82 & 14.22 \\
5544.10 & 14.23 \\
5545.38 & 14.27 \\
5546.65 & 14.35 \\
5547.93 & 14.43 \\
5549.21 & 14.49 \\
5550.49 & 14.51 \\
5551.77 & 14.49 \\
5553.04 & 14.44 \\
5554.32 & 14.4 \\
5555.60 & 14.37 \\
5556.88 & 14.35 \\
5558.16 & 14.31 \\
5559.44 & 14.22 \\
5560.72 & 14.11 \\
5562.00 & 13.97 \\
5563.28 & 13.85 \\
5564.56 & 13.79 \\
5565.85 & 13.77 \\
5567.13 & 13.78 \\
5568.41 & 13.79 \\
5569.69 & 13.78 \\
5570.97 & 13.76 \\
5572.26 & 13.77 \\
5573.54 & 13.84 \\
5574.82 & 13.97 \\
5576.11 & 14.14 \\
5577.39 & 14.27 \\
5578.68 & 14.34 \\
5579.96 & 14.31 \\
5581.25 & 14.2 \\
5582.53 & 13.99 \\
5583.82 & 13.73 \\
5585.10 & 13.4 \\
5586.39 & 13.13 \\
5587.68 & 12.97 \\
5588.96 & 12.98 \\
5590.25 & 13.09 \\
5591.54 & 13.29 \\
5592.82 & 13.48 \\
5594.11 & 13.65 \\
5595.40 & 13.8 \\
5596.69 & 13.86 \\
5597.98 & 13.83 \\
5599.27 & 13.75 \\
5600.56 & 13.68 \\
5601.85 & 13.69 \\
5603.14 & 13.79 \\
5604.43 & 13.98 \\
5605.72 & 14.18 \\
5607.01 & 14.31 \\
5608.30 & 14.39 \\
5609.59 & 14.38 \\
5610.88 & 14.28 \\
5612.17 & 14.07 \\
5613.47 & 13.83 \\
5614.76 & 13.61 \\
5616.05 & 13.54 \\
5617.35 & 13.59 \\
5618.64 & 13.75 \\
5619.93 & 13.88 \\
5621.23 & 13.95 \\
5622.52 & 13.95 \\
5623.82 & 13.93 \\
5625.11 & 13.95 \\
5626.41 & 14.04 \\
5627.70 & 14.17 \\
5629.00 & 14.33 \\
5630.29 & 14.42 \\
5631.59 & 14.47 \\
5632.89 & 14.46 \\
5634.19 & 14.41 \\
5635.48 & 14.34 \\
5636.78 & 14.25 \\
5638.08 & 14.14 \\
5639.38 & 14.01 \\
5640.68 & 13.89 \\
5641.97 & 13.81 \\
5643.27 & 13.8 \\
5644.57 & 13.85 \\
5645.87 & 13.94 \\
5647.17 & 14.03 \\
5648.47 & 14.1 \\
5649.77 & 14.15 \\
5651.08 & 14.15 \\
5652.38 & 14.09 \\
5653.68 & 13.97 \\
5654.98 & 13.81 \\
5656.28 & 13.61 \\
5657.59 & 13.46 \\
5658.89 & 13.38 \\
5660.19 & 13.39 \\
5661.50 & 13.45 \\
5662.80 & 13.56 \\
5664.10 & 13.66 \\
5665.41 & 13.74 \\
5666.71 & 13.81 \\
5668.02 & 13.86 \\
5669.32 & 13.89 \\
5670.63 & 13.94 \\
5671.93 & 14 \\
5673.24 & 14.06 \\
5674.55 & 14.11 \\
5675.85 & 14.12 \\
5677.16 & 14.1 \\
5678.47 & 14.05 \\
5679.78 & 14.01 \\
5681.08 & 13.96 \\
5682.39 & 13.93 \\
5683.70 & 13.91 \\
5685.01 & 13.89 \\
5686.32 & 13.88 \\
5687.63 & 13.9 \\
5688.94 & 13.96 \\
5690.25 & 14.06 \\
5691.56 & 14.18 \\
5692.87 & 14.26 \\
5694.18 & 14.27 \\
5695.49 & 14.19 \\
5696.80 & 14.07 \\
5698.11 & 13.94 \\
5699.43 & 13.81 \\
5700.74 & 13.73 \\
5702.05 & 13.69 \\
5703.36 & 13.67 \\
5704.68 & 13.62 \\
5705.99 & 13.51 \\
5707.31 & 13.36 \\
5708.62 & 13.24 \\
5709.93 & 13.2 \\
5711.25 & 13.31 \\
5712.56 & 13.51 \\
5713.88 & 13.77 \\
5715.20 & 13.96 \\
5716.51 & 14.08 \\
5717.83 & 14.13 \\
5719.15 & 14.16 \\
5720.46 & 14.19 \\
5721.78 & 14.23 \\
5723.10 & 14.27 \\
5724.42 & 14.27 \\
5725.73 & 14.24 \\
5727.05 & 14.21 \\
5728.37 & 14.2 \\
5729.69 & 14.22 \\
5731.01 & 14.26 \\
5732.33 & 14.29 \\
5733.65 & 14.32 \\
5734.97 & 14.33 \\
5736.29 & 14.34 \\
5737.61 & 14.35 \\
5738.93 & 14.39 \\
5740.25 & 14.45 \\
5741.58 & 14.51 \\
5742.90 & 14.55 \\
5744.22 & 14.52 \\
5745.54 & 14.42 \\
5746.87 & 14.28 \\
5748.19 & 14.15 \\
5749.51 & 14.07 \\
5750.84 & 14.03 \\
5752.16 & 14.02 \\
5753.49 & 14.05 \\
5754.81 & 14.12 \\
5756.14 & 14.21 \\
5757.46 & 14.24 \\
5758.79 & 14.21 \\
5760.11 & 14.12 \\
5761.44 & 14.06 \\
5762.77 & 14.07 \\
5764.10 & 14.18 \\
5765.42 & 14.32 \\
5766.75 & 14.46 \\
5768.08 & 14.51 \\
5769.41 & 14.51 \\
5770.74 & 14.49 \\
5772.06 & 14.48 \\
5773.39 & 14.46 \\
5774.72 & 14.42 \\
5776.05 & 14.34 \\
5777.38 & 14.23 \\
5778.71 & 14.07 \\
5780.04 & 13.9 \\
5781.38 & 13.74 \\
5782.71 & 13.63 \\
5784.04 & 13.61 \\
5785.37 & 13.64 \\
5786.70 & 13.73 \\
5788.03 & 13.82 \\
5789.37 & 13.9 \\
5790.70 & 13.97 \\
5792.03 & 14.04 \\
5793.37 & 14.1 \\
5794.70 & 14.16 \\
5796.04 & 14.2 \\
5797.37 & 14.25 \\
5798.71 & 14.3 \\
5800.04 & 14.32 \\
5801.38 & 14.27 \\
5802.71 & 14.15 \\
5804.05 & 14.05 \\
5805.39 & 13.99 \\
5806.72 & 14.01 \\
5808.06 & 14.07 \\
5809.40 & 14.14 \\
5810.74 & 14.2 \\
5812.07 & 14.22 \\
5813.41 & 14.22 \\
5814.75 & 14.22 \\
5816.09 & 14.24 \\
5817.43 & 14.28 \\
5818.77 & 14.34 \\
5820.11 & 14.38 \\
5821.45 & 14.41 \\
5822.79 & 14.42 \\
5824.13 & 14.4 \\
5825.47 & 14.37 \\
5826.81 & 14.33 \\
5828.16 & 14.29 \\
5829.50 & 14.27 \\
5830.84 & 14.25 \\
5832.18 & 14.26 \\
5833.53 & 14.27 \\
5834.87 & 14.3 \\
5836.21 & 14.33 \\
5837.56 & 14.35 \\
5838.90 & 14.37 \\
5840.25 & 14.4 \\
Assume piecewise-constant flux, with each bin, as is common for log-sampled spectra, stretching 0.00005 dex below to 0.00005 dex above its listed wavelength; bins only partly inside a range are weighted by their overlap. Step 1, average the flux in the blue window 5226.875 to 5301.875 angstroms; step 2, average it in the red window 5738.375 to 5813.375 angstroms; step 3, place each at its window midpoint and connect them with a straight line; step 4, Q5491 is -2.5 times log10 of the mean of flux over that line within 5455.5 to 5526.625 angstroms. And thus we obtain -0.004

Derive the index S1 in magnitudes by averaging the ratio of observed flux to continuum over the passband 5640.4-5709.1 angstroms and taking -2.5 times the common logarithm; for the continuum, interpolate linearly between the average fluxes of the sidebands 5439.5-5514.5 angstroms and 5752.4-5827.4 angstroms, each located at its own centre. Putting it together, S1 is 0.019 mag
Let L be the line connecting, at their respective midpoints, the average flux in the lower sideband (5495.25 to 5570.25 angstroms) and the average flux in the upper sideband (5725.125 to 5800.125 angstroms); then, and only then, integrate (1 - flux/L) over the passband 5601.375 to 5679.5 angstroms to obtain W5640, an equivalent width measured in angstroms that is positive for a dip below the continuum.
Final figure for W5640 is 1.00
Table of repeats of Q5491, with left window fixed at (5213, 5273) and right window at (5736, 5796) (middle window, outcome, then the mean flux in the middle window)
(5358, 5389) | -0.04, 14.2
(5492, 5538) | -0.02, 14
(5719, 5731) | -0.01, 14.2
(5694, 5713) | 0.03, 13.7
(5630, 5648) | -0.01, 14.1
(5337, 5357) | -0.04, 14.1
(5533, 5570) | -0.02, 14.2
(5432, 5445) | -0.03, 14.1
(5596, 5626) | 0.00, 13.9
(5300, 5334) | -0.04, 14.1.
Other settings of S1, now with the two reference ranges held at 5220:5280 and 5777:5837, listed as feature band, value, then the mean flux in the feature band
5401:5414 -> 0.02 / 13.4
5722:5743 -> -0.02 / 14.3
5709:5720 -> 0.02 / 13.8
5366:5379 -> -0.02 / 13.9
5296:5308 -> -0.05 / 14.2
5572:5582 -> -0.02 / 14.1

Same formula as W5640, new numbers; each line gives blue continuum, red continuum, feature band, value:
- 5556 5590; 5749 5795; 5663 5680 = 0.06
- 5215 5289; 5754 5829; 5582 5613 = 0.48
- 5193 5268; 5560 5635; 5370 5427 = -0.90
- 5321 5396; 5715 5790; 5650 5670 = 0.59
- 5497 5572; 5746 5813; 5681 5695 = 0.09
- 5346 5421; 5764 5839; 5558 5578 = 0.19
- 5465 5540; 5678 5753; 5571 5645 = 0.51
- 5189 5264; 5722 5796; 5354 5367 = -0.87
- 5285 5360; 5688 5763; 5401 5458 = 0.90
